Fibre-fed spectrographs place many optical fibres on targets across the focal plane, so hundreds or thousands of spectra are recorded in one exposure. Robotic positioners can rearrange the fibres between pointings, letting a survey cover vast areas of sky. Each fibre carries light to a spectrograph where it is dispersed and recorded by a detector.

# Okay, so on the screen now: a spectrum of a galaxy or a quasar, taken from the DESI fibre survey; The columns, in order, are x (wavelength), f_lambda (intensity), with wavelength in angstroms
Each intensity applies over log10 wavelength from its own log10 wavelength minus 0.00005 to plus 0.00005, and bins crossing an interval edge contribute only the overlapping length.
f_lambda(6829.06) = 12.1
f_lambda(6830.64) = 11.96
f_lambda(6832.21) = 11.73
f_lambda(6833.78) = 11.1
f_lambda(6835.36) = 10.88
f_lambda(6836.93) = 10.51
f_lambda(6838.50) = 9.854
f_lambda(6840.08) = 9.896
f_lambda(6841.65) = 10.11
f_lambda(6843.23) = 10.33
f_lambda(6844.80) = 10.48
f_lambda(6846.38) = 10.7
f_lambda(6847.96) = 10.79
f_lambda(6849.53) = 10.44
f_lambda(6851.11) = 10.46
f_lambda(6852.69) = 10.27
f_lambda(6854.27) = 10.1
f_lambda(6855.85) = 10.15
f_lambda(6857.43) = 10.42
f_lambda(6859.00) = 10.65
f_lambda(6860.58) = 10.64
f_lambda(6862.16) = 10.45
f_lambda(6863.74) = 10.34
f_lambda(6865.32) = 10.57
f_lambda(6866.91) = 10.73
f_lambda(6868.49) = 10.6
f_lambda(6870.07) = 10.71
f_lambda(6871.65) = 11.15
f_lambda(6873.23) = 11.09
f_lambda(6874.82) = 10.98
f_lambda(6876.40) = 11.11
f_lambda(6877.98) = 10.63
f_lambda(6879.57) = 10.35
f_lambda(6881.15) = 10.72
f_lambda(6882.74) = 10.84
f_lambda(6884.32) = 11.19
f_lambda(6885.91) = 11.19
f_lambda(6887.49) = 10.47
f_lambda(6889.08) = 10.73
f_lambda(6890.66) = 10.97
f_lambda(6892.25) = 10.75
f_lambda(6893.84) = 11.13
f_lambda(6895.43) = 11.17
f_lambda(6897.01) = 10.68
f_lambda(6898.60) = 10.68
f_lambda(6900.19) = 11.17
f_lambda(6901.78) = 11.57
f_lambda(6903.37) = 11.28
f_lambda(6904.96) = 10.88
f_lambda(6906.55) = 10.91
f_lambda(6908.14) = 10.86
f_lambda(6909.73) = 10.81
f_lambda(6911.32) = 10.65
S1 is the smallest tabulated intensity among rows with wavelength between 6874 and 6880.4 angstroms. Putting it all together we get 10.35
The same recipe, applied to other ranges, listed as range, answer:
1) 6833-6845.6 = 9.854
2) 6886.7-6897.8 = 10.47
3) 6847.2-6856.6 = 10.1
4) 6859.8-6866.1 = 10.34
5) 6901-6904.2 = 11.28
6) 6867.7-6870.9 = 10.6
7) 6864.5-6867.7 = 10.57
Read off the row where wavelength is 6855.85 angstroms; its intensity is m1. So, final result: 10.15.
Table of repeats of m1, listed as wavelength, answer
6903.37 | 11.28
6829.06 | 12.1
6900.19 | 11.17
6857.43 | 10.42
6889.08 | 10.73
